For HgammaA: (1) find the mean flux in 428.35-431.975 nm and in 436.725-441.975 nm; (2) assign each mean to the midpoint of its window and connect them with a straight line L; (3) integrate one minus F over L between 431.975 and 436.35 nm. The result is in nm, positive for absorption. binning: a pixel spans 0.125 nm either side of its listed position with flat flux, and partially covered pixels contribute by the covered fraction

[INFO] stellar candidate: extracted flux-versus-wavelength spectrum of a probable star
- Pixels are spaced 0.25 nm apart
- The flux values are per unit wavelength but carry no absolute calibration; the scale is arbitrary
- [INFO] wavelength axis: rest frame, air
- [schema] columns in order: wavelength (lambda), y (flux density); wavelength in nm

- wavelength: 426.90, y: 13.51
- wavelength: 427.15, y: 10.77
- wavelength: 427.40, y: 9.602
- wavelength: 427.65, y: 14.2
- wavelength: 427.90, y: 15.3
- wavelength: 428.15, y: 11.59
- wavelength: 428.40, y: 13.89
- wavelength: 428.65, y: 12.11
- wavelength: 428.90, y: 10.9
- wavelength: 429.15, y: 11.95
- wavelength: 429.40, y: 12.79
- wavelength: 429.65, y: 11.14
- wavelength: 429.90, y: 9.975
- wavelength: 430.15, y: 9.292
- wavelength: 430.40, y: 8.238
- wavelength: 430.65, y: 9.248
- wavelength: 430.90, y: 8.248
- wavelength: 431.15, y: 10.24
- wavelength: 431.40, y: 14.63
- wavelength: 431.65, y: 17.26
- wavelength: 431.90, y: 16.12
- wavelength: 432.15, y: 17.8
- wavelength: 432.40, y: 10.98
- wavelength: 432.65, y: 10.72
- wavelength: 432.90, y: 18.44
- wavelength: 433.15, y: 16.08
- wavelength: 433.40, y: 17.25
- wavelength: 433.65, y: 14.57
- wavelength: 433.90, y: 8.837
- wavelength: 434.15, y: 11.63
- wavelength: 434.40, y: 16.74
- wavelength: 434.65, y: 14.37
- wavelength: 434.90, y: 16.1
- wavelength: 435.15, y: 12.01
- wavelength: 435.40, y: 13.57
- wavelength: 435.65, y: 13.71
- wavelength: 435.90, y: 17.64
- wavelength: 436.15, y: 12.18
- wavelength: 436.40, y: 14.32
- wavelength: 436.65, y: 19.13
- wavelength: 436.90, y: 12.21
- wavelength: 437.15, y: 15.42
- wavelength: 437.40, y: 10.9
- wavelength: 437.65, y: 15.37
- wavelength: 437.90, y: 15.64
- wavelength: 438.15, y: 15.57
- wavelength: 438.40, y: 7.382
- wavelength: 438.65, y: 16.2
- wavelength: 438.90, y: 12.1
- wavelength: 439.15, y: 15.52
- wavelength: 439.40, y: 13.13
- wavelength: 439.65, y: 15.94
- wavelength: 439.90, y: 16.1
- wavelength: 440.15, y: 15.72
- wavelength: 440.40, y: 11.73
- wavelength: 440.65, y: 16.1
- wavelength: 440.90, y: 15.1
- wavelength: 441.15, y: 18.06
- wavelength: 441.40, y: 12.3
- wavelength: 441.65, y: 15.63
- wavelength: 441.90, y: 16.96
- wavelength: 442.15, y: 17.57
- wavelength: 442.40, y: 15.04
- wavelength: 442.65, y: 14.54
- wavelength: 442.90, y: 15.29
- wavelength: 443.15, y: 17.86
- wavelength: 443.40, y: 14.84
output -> -0.49 nm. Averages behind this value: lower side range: 11.6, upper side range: 14.5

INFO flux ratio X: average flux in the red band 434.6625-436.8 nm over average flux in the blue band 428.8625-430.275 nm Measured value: 1.34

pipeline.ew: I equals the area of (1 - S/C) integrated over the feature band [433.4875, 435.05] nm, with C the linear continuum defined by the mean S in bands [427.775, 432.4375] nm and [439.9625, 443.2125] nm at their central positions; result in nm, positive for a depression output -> -0.04 nm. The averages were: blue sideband 12.2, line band 13.8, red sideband 15.5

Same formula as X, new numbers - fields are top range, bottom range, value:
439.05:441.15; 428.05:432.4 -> 1.25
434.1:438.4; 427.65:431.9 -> 1.21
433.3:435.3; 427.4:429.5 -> 1.10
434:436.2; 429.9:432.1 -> 1.21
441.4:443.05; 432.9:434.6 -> 1.08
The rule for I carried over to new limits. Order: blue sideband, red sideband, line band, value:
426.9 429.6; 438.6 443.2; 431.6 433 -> -0.189 nm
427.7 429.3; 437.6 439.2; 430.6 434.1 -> -0.135 nm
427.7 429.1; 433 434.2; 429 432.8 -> 0.399 nm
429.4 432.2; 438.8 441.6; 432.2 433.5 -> -0.238 nm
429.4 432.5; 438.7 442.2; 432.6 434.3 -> -0.178 nm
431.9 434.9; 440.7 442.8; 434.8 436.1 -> 0.028 nm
